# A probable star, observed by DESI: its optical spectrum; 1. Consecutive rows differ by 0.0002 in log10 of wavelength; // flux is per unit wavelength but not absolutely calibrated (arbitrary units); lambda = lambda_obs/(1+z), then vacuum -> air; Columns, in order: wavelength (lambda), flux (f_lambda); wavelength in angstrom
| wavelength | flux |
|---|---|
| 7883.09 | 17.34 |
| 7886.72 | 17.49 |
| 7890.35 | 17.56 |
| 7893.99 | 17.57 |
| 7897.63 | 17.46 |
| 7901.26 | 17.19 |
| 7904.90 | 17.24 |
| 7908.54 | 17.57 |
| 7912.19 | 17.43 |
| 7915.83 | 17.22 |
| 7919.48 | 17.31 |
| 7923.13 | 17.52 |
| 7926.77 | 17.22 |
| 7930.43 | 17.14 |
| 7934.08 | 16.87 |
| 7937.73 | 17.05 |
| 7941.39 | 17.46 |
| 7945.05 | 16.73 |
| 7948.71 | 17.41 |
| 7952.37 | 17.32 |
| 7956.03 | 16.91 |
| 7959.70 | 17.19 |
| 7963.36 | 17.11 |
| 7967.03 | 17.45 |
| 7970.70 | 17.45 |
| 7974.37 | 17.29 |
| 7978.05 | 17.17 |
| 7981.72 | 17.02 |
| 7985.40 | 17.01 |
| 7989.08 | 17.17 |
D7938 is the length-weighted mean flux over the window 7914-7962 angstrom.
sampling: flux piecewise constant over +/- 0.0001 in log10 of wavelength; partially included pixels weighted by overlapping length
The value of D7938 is 17.2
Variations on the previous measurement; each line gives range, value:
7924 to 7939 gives 17.1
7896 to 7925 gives 17.4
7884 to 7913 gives 17.4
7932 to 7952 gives 17.1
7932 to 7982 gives 17.2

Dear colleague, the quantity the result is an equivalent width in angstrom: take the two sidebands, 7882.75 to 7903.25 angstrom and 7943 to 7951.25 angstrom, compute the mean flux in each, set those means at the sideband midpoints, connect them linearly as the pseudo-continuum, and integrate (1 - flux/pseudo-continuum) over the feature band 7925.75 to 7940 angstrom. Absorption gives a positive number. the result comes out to 0.10 angstrom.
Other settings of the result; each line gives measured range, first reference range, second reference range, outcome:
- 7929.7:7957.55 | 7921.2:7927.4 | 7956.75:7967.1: 0.3 angstrom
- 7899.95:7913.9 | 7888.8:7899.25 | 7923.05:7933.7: 0.0 angstrom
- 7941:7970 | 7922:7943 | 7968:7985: 0.0 angstrom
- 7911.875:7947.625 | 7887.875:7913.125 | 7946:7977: 0.3 angstrom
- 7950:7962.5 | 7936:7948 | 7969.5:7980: 0.0 angstrom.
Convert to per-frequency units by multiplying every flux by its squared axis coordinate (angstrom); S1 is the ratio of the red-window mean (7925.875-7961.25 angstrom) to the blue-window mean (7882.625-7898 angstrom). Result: 0.99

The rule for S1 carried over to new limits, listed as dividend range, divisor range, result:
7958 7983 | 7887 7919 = 1.01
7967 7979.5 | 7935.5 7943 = 1.01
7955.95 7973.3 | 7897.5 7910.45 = 1.01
